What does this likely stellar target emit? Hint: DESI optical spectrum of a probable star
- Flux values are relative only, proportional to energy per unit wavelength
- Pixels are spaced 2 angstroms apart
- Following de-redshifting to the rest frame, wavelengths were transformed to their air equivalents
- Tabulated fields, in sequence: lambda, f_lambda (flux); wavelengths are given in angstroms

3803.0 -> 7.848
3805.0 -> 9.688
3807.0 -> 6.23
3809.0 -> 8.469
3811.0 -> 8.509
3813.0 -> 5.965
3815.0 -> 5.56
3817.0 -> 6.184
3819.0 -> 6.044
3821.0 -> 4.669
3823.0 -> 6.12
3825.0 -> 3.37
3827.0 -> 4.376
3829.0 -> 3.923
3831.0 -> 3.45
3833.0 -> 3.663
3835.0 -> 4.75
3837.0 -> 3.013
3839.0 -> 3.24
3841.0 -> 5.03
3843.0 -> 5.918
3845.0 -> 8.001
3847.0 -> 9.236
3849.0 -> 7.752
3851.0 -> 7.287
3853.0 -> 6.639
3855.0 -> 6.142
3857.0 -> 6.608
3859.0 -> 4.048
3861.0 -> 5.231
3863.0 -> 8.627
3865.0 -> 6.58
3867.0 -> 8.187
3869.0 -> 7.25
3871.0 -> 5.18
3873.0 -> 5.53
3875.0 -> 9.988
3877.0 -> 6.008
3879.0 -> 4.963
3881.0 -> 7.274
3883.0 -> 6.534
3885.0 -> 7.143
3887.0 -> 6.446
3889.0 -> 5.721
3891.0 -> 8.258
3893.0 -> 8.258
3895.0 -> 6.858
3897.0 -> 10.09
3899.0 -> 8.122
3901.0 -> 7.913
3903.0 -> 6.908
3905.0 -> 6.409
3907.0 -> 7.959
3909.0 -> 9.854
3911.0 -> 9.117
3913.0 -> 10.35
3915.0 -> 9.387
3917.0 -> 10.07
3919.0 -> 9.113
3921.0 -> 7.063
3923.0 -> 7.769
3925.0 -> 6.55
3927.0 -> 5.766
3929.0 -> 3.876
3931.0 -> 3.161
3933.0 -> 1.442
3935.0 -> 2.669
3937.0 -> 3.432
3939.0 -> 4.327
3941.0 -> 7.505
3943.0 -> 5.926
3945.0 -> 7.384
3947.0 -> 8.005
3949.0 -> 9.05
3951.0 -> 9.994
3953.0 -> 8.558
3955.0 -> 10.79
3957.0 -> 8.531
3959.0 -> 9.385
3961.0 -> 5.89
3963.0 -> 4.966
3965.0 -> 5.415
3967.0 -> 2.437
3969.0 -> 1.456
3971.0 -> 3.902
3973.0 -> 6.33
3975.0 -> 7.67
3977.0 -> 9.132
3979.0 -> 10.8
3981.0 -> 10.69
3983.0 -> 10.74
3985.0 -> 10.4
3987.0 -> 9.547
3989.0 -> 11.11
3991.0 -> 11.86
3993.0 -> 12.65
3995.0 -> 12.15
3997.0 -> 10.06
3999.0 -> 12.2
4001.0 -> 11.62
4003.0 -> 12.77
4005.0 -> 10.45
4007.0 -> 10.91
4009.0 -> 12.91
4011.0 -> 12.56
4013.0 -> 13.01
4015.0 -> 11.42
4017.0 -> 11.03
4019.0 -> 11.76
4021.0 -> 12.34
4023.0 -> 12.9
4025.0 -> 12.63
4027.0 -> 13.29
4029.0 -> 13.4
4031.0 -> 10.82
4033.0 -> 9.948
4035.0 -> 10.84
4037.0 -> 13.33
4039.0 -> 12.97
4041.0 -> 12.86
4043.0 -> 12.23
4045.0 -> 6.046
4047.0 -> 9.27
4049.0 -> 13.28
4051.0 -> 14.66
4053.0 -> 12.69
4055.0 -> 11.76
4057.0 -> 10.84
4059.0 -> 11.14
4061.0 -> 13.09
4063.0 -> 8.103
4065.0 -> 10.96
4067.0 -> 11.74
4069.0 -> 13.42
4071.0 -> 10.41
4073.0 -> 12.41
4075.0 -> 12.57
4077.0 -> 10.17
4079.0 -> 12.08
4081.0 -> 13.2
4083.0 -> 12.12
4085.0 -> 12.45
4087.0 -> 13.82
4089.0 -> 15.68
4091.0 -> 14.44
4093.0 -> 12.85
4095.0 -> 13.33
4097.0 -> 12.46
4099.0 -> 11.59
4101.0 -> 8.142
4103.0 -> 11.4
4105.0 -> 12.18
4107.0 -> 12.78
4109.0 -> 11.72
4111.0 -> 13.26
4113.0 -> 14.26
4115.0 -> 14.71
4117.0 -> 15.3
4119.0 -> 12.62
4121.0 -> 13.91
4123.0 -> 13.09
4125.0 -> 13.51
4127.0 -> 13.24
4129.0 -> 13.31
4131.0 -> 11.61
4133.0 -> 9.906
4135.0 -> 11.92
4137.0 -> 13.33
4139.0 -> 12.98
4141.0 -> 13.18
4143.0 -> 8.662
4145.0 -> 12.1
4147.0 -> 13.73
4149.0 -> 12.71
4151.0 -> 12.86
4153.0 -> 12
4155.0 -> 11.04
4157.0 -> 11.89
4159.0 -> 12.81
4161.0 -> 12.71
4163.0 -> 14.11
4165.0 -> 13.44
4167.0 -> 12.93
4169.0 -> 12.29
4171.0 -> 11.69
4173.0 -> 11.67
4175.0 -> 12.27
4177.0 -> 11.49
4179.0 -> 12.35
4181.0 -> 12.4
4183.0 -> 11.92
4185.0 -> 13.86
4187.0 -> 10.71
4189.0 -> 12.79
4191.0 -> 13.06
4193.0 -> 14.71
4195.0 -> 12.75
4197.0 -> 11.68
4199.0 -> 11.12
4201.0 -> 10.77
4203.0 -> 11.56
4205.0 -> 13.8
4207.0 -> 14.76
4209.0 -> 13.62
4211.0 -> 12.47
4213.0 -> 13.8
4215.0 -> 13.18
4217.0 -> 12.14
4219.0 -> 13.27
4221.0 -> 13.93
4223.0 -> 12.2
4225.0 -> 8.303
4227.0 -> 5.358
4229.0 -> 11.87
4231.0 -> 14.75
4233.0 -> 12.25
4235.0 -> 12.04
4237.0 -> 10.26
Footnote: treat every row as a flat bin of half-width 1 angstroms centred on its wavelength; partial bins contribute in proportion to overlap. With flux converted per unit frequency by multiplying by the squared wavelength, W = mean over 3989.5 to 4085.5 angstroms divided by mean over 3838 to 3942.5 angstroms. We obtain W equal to 1.88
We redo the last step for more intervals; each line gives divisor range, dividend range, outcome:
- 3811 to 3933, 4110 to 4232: 2.21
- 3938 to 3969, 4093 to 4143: 1.94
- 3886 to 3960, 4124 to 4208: 1.91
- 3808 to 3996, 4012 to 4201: 1.94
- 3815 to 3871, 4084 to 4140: 2.56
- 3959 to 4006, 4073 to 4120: 1.51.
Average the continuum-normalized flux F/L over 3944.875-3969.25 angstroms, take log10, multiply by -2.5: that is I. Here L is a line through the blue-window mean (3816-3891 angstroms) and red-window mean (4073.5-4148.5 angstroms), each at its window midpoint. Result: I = 0.19 mag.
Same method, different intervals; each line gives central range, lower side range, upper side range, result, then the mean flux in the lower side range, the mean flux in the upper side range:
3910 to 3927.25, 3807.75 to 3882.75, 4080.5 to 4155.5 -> -0.09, 6.03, 12.7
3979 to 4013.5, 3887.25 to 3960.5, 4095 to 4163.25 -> -0.24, 7.36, 12.5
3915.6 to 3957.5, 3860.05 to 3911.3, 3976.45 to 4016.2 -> 0.34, 7.3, 11.4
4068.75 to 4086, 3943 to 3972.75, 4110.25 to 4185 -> -0.15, 6.8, 12.6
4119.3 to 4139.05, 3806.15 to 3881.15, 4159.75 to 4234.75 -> -0.14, 6.01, 12.4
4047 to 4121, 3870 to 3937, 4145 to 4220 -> -0.17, 6.97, 12.6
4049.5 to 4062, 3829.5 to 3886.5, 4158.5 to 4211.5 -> -0.23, 6.17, 12.6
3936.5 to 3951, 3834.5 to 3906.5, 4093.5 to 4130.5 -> 0.24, 6.72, 12.8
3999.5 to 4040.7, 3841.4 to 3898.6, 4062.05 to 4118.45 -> -0.13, 6.98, 12.4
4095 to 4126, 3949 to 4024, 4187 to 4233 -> -0.14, 9.73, 12.3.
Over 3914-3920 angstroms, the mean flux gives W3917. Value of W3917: 9.52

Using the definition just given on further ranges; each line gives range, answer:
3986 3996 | 11.5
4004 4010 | 11.4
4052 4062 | 11.9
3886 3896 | 7.11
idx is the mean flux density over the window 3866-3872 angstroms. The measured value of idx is 6.87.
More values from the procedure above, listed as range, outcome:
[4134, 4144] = 12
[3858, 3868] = 6.53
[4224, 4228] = 6.83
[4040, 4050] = 10.7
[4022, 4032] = 12.6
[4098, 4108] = 11.2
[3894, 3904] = 7.98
